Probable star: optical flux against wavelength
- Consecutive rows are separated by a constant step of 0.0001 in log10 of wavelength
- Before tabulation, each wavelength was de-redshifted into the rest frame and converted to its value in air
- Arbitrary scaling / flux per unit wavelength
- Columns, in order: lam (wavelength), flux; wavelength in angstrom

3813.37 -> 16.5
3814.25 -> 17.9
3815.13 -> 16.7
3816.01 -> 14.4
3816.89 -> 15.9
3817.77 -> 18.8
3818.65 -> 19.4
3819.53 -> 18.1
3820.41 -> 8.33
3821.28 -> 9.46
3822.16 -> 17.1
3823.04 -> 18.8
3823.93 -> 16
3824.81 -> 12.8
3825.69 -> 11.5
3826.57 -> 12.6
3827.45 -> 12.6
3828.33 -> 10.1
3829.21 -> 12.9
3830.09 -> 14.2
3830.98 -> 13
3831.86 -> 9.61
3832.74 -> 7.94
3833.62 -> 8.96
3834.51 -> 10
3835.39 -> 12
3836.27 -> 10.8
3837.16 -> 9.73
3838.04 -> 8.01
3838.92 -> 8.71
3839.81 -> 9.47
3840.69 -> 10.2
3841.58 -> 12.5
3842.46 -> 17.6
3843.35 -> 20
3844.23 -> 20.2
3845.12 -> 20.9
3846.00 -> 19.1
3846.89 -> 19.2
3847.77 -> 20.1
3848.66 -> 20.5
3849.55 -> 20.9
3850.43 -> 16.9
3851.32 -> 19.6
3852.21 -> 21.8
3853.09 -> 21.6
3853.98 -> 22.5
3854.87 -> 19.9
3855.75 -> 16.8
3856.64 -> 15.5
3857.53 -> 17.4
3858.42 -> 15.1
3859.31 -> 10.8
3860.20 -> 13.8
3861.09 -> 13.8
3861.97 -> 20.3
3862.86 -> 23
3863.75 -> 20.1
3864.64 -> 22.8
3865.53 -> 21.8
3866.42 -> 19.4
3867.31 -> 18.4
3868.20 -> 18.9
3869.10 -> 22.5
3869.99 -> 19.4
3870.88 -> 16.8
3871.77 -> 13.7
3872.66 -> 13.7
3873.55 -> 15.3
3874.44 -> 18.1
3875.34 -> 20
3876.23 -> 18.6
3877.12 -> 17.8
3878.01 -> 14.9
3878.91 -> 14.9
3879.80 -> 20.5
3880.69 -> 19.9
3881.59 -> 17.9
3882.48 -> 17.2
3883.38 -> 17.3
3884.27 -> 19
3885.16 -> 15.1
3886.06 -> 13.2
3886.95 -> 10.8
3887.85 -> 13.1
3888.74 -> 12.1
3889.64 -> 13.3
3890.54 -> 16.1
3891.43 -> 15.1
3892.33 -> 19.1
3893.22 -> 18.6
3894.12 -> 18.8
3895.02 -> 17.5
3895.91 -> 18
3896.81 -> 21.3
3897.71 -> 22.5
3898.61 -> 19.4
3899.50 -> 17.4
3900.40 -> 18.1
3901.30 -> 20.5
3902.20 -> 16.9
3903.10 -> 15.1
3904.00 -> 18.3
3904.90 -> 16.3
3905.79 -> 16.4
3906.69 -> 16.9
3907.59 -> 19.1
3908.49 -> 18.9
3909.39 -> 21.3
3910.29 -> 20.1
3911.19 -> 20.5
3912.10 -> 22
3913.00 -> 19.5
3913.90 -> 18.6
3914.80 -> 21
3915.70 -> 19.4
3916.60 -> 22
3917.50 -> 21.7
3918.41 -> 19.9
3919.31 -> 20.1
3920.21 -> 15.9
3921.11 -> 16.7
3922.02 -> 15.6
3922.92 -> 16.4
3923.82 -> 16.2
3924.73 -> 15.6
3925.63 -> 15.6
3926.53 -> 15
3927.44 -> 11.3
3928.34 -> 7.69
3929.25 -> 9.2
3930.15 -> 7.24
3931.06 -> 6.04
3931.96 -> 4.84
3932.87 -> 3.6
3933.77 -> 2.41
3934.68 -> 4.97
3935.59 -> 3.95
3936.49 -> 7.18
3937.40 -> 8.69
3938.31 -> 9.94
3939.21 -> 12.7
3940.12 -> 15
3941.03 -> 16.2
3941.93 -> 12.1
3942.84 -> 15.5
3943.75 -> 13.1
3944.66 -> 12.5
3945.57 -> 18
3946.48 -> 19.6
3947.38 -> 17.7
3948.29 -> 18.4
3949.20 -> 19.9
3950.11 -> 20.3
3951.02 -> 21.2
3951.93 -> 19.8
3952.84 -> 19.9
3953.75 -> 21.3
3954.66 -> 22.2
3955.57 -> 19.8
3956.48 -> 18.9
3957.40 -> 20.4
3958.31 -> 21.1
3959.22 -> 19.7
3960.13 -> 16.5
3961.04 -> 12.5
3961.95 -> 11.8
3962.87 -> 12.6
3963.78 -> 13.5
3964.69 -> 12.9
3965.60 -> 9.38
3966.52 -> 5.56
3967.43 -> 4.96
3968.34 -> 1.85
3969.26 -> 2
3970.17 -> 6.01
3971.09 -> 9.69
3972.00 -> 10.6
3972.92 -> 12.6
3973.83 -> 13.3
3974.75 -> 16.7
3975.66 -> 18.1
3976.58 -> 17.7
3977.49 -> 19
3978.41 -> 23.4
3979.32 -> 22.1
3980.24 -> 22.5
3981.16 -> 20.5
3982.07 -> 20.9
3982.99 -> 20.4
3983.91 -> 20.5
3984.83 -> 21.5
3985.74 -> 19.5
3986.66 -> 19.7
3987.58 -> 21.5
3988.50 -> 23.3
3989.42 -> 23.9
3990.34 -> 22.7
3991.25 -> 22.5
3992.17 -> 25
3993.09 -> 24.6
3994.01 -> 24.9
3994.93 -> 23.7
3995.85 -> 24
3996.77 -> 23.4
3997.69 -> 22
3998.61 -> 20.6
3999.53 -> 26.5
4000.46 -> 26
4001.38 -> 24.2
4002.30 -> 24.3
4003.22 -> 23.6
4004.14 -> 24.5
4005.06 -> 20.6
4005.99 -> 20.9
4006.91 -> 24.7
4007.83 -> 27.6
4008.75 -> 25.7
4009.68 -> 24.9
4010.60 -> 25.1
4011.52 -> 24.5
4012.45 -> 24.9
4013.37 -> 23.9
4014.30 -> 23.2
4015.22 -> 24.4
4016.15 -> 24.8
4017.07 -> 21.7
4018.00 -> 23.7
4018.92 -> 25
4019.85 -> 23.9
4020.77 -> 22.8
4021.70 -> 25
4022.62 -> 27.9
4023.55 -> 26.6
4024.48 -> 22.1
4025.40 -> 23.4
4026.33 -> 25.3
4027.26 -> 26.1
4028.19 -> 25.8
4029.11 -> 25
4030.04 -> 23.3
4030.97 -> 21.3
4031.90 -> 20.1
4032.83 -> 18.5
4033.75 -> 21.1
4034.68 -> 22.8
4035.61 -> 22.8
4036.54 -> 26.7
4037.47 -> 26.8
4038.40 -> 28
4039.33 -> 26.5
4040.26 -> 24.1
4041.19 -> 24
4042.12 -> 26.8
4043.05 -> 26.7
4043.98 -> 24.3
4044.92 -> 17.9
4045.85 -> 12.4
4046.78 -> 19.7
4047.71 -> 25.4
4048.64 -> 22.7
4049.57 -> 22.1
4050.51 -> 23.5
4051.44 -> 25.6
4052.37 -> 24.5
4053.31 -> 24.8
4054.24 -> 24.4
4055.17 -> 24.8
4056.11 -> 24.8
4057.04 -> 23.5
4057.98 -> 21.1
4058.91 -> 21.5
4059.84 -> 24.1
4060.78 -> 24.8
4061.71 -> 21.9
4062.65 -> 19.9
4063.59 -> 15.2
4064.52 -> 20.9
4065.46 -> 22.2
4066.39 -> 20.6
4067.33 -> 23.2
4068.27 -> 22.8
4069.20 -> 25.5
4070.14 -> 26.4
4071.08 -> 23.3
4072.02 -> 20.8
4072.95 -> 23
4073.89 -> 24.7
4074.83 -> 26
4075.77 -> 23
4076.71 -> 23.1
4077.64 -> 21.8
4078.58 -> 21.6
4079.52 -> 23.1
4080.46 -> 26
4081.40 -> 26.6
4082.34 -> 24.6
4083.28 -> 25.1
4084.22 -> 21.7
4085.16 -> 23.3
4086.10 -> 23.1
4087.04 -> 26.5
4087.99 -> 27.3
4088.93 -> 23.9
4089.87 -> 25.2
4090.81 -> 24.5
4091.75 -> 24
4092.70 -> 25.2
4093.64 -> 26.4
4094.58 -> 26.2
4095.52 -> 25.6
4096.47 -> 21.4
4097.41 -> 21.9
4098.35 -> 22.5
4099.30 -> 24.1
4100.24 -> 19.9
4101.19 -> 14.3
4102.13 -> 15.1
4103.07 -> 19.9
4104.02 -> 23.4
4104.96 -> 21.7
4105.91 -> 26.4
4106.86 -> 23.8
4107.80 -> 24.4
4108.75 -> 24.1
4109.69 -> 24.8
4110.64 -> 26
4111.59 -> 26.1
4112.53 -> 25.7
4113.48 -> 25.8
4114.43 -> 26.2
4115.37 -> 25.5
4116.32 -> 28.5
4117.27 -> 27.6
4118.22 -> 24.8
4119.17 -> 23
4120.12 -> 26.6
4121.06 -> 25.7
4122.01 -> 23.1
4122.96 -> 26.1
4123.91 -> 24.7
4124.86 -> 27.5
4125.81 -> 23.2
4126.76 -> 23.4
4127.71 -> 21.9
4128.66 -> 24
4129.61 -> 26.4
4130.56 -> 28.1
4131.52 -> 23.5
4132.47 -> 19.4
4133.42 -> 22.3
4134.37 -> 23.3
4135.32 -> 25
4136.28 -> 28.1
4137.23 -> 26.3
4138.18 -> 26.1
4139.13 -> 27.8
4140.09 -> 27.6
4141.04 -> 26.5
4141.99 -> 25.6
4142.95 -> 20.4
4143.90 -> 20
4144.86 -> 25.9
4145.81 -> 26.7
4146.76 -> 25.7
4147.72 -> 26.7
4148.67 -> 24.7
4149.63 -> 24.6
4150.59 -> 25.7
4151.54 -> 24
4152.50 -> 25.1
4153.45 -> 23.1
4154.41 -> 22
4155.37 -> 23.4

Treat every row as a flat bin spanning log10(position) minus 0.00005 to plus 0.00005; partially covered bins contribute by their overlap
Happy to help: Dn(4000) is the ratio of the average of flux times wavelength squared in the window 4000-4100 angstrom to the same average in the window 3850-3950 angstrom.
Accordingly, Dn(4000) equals 1.56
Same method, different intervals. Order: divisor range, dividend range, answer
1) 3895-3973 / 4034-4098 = 1.68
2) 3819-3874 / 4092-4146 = 1.77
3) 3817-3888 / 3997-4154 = 1.67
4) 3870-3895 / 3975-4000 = 1.41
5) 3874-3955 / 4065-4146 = 1.65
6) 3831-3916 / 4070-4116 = 1.55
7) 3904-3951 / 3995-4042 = 1.69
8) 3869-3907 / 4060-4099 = 1.52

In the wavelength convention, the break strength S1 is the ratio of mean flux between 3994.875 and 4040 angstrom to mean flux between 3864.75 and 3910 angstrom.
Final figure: 1.37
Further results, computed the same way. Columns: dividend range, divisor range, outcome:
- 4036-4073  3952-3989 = 1.43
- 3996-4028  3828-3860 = 1.60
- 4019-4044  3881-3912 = 1.40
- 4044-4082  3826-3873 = 1.42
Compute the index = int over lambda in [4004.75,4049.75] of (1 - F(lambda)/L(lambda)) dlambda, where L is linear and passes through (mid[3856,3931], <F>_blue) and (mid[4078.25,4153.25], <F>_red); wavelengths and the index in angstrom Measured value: -4.7 angstrom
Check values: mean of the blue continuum 17.2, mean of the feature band 23.8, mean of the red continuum 24.4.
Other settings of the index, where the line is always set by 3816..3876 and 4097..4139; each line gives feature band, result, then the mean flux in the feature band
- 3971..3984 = 1.2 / 18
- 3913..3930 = 1.6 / 16.5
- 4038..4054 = -1.1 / 23.5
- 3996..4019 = -3.5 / 24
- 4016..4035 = -2.0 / 23.6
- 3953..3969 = 4.1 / 14.3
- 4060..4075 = 0.1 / 22.5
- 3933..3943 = 4.9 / 9.52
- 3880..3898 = 0.5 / 16.8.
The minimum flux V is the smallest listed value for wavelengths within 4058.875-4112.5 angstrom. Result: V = 14.3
